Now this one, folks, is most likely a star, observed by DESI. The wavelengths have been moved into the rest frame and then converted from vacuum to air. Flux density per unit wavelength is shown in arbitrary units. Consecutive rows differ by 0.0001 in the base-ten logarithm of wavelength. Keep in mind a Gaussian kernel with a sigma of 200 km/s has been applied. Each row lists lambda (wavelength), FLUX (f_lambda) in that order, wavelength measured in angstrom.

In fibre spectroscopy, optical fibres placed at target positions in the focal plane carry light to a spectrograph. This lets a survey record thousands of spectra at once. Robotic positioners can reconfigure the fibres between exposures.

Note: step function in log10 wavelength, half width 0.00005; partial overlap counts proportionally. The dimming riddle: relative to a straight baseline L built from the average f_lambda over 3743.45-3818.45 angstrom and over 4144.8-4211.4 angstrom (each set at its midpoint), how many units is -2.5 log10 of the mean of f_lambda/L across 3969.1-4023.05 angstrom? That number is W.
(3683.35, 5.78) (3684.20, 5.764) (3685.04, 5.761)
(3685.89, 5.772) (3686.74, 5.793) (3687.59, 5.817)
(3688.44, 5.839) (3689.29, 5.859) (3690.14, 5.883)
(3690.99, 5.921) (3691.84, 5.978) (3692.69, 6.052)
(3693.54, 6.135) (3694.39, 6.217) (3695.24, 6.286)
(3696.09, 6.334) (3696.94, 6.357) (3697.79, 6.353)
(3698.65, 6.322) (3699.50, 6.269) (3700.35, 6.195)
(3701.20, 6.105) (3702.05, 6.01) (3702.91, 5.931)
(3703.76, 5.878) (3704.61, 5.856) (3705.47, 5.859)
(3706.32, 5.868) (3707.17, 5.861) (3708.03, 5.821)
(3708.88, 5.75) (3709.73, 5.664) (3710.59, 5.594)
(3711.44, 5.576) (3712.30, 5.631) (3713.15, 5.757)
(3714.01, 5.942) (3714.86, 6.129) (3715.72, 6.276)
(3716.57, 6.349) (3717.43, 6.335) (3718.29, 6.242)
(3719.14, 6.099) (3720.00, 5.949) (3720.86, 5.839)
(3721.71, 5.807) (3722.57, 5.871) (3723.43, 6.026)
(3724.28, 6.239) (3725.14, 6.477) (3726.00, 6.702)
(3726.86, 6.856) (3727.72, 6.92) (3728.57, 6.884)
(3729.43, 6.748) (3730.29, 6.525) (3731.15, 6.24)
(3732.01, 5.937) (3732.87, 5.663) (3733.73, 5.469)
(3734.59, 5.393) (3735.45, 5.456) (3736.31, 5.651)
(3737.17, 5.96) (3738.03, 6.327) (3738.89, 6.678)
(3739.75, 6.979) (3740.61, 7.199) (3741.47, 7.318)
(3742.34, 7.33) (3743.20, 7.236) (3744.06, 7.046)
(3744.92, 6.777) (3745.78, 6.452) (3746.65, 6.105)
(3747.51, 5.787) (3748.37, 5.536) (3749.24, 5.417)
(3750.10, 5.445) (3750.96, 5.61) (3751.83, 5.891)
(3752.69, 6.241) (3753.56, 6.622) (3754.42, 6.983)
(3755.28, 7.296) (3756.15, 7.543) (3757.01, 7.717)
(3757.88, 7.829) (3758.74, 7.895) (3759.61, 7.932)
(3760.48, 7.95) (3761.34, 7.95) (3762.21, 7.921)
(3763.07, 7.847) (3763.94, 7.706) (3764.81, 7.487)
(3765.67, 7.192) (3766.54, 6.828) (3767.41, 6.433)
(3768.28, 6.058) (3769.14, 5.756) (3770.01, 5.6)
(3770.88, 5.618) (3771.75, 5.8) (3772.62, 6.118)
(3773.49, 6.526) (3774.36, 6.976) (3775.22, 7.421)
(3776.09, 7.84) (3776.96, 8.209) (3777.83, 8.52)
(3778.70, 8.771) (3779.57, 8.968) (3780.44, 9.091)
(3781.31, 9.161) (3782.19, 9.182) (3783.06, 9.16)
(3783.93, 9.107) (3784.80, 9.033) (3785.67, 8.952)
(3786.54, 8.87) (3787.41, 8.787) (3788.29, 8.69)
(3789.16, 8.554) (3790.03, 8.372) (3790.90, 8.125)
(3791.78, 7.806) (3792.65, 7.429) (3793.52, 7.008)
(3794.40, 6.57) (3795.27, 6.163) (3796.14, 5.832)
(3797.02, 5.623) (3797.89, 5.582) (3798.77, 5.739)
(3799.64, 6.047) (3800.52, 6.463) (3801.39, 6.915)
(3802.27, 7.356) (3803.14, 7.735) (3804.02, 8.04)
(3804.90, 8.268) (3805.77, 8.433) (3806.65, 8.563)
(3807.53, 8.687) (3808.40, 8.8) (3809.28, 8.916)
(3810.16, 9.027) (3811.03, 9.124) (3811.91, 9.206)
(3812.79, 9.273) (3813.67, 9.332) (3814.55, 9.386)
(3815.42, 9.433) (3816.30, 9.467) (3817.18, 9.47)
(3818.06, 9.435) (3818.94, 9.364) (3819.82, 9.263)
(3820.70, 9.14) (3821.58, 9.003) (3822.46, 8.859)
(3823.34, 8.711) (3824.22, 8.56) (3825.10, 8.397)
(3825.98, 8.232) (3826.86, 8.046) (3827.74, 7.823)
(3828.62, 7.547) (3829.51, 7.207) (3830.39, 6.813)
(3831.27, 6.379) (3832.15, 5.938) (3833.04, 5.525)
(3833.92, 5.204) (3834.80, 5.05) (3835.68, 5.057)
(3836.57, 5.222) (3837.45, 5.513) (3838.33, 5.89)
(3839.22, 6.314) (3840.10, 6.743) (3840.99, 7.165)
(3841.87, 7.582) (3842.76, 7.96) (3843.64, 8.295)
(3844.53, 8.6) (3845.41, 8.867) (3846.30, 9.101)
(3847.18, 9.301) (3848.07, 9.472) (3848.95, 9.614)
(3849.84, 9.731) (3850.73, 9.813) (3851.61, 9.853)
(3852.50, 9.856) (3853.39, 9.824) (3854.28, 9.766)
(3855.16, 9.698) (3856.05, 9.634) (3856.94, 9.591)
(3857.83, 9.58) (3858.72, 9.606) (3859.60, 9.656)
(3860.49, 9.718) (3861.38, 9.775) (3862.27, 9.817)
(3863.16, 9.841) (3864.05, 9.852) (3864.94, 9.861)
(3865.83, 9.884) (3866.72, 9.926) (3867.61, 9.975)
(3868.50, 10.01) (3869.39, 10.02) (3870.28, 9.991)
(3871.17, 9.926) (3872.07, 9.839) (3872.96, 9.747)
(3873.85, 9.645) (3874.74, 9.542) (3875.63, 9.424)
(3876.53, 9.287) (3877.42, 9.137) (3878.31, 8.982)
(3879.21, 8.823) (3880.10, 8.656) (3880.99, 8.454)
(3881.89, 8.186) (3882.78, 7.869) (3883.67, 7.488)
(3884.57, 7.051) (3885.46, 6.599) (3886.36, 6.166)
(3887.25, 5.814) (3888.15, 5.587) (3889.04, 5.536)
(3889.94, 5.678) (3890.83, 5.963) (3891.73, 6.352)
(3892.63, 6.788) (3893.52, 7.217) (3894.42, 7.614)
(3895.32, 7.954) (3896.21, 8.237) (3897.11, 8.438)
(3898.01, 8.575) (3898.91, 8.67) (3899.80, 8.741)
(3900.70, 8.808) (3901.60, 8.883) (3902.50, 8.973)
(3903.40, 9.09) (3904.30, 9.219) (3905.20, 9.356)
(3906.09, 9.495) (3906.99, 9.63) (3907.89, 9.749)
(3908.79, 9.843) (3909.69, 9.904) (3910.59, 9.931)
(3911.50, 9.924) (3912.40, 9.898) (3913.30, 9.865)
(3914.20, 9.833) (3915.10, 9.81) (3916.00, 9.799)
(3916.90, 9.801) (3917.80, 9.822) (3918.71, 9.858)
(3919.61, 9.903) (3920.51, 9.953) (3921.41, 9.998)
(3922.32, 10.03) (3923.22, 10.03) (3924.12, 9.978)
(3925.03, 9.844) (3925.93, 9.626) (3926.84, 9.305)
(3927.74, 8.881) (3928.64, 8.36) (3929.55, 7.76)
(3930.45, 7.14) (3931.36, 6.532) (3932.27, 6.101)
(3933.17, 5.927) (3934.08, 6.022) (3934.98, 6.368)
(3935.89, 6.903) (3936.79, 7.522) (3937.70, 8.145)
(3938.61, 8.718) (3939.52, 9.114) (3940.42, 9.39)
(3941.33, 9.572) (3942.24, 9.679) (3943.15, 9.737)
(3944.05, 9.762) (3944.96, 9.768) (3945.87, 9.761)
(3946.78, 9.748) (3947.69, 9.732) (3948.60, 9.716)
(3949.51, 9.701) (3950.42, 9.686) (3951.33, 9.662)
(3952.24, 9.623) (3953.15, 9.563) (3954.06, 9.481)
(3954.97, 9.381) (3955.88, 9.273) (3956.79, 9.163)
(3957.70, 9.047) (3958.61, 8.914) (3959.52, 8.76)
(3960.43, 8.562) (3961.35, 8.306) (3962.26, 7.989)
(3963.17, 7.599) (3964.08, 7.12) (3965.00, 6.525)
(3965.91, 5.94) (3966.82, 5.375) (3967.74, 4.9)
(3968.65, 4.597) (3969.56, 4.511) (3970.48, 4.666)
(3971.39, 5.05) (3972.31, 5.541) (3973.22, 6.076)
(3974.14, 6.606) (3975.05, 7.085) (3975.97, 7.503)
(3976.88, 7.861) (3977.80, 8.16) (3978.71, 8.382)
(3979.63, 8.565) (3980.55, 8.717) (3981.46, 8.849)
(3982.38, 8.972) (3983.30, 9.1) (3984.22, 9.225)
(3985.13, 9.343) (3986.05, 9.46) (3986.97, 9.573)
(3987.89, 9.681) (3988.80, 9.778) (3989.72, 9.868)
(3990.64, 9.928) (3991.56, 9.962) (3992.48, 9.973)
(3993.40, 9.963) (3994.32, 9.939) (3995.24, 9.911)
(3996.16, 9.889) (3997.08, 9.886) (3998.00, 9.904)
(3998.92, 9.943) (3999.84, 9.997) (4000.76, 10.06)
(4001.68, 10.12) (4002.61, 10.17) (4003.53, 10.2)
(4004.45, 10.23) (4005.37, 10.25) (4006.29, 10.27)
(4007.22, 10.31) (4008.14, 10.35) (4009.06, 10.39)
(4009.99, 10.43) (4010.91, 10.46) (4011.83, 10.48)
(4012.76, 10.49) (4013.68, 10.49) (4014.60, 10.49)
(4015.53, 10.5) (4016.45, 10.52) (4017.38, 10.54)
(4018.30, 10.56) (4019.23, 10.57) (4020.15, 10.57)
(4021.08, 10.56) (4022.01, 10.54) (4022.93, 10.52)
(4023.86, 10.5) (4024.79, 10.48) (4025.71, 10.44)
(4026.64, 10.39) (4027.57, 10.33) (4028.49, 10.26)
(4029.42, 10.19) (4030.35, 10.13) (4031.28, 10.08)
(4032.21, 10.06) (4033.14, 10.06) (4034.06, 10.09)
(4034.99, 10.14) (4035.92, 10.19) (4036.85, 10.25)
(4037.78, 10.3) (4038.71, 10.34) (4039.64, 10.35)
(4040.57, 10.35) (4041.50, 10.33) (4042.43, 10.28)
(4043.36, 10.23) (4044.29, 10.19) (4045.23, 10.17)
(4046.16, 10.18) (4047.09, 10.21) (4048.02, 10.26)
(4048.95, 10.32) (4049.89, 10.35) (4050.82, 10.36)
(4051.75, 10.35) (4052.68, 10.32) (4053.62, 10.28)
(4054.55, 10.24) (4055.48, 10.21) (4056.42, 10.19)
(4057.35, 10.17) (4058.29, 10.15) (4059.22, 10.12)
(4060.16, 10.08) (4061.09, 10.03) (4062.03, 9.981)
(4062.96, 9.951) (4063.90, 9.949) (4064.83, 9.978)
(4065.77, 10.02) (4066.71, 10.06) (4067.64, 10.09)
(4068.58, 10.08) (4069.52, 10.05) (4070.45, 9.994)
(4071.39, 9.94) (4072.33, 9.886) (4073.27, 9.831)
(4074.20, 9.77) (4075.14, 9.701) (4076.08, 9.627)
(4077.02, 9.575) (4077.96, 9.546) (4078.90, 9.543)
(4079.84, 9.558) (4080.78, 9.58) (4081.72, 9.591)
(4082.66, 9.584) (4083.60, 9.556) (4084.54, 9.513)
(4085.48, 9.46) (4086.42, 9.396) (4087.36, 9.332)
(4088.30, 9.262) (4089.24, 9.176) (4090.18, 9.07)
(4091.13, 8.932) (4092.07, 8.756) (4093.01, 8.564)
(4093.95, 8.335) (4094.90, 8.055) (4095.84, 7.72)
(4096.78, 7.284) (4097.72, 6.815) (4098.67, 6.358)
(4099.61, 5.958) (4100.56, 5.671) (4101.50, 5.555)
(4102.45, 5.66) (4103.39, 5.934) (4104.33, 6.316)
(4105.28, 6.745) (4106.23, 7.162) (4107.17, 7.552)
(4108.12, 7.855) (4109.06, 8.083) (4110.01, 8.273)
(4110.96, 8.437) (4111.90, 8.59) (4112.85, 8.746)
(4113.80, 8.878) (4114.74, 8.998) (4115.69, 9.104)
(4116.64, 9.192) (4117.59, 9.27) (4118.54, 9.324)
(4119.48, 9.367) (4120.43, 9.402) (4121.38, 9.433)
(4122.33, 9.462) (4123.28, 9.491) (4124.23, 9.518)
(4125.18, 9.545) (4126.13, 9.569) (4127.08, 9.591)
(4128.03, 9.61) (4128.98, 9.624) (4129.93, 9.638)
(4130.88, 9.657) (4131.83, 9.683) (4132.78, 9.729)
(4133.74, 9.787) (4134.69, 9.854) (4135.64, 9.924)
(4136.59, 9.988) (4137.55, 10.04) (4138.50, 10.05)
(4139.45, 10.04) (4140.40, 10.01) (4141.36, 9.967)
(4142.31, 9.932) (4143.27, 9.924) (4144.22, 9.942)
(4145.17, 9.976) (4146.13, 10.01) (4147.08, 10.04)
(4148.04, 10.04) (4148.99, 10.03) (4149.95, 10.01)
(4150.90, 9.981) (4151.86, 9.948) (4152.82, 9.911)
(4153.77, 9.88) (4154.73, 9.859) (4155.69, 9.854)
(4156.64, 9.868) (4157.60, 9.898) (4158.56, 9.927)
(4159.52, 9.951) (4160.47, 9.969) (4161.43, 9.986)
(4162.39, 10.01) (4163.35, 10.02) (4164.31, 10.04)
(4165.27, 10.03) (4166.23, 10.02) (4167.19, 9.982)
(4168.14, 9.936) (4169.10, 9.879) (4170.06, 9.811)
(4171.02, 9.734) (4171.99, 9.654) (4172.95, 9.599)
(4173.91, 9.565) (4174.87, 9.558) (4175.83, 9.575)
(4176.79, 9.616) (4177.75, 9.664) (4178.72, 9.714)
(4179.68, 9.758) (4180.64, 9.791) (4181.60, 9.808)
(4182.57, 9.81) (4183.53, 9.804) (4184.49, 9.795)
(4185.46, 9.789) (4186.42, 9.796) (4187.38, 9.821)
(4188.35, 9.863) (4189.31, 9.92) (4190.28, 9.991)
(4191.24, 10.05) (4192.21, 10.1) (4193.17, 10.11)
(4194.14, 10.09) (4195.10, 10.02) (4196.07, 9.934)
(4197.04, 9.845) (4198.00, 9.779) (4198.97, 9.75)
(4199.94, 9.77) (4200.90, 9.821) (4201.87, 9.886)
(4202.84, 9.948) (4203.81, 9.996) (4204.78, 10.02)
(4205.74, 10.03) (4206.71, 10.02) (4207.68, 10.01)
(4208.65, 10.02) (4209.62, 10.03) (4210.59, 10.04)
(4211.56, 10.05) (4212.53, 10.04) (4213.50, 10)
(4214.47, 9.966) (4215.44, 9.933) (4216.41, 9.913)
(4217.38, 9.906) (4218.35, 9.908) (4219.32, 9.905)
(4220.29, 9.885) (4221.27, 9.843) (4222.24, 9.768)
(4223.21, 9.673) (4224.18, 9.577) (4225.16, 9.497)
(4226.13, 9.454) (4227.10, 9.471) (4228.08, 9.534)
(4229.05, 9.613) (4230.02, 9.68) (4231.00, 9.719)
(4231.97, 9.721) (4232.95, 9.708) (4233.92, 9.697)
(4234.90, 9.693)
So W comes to -0.06 mag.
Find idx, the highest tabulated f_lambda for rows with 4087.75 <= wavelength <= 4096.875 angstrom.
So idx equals 9.262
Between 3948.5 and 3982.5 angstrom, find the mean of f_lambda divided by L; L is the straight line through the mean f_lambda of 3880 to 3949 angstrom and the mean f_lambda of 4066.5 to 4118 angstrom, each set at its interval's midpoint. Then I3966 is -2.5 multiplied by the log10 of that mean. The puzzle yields 0.11 mag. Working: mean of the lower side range 8.55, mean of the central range 7.74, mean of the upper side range 8.6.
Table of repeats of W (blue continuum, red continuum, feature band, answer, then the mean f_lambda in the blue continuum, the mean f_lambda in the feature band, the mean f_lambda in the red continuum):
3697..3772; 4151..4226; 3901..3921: -0.24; 6.39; 9.66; 9.87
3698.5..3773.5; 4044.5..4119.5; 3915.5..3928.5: -0.24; 6.39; 9.74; 9.07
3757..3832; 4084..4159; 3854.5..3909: -0.07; 7.91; 8.71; 8.98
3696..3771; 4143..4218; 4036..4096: -0.09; 6.4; 9.82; 9.9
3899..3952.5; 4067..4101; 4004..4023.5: -0.16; 9.11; 10.5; 8.98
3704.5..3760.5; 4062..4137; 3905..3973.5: -0.10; 6.33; 8.56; 8.94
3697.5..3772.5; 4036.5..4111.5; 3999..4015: -0.19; 6.39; 10.3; 9.21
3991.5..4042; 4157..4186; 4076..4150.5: 0.12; 10.3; 8.94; 9.82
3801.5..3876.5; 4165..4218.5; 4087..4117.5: 0.22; 8.65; 7.84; 9.88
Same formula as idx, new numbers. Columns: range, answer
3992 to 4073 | 10.57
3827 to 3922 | 10.02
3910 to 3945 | 10.03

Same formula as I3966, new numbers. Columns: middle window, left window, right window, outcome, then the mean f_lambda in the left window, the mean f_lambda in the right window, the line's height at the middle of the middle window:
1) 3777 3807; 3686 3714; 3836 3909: -0.07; 5.96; 8.6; 7.37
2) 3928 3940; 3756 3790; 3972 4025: 0.24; 7.78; 9.64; 9.11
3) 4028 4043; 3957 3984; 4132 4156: -0.23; 7.25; 9.94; 8.26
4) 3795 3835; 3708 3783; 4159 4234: -0.10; 6.69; 9.85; 7.17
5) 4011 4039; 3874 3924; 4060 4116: -0.19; 8.64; 8.74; 8.71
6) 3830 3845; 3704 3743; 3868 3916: 0.21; 6.16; 8.58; 7.8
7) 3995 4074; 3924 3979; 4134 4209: -0.17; 8.01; 9.9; 8.73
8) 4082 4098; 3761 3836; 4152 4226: 0.07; 7.77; 9.87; 9.34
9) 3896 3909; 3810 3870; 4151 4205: -0.03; 8.6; 9.86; 8.83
